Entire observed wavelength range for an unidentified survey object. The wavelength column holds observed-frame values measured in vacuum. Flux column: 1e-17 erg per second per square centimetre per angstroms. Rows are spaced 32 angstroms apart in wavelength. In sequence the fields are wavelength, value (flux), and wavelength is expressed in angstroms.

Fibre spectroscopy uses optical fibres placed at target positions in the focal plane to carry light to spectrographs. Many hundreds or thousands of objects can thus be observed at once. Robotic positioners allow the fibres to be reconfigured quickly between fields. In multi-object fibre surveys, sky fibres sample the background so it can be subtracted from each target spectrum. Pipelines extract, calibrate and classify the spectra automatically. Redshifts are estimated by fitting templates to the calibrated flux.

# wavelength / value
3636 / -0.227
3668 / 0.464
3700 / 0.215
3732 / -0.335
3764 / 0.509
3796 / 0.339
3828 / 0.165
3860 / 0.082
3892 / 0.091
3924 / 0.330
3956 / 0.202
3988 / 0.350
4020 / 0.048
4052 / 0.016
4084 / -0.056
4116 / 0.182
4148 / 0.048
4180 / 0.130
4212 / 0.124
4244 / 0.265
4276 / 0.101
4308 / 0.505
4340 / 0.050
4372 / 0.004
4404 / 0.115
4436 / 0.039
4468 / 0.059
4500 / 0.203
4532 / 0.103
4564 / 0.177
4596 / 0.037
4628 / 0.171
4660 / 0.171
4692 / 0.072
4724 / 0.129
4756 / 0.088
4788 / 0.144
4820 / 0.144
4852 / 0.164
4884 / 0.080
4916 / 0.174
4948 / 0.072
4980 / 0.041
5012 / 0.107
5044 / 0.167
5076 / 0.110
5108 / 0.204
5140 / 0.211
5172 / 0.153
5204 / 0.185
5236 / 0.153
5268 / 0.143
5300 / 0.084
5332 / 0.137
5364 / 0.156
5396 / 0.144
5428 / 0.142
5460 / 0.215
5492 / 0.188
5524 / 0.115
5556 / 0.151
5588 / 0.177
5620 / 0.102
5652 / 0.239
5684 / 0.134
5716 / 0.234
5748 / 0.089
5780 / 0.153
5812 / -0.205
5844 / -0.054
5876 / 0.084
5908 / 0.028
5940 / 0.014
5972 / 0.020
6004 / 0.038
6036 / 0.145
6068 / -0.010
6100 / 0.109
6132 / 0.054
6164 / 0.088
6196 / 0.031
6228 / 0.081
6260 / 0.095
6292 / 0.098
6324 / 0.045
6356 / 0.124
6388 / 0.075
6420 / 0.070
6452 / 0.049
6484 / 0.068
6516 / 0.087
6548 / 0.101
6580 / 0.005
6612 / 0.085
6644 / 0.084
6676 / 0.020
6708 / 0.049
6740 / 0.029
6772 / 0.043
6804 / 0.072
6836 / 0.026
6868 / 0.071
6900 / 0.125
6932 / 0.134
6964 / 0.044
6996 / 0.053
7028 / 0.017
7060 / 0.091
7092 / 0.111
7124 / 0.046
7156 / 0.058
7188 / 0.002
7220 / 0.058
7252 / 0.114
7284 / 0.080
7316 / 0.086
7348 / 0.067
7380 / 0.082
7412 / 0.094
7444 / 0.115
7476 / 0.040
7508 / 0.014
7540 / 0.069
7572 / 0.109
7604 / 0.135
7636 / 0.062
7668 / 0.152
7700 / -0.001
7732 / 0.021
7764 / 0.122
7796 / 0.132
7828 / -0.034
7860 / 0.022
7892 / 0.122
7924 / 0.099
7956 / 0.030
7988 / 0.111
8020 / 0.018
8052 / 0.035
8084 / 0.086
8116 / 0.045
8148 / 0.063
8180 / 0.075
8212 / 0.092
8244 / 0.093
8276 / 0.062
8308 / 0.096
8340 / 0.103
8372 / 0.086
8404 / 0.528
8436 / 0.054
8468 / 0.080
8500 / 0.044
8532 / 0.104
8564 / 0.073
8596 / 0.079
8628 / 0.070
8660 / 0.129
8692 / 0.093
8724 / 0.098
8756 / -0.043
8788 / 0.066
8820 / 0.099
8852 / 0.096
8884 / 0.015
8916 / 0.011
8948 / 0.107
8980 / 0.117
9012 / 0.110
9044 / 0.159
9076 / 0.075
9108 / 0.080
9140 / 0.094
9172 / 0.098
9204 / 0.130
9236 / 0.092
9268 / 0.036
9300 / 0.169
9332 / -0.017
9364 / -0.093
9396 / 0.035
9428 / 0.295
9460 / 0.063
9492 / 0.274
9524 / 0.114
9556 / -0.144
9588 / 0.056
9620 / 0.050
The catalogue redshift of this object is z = 1.25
